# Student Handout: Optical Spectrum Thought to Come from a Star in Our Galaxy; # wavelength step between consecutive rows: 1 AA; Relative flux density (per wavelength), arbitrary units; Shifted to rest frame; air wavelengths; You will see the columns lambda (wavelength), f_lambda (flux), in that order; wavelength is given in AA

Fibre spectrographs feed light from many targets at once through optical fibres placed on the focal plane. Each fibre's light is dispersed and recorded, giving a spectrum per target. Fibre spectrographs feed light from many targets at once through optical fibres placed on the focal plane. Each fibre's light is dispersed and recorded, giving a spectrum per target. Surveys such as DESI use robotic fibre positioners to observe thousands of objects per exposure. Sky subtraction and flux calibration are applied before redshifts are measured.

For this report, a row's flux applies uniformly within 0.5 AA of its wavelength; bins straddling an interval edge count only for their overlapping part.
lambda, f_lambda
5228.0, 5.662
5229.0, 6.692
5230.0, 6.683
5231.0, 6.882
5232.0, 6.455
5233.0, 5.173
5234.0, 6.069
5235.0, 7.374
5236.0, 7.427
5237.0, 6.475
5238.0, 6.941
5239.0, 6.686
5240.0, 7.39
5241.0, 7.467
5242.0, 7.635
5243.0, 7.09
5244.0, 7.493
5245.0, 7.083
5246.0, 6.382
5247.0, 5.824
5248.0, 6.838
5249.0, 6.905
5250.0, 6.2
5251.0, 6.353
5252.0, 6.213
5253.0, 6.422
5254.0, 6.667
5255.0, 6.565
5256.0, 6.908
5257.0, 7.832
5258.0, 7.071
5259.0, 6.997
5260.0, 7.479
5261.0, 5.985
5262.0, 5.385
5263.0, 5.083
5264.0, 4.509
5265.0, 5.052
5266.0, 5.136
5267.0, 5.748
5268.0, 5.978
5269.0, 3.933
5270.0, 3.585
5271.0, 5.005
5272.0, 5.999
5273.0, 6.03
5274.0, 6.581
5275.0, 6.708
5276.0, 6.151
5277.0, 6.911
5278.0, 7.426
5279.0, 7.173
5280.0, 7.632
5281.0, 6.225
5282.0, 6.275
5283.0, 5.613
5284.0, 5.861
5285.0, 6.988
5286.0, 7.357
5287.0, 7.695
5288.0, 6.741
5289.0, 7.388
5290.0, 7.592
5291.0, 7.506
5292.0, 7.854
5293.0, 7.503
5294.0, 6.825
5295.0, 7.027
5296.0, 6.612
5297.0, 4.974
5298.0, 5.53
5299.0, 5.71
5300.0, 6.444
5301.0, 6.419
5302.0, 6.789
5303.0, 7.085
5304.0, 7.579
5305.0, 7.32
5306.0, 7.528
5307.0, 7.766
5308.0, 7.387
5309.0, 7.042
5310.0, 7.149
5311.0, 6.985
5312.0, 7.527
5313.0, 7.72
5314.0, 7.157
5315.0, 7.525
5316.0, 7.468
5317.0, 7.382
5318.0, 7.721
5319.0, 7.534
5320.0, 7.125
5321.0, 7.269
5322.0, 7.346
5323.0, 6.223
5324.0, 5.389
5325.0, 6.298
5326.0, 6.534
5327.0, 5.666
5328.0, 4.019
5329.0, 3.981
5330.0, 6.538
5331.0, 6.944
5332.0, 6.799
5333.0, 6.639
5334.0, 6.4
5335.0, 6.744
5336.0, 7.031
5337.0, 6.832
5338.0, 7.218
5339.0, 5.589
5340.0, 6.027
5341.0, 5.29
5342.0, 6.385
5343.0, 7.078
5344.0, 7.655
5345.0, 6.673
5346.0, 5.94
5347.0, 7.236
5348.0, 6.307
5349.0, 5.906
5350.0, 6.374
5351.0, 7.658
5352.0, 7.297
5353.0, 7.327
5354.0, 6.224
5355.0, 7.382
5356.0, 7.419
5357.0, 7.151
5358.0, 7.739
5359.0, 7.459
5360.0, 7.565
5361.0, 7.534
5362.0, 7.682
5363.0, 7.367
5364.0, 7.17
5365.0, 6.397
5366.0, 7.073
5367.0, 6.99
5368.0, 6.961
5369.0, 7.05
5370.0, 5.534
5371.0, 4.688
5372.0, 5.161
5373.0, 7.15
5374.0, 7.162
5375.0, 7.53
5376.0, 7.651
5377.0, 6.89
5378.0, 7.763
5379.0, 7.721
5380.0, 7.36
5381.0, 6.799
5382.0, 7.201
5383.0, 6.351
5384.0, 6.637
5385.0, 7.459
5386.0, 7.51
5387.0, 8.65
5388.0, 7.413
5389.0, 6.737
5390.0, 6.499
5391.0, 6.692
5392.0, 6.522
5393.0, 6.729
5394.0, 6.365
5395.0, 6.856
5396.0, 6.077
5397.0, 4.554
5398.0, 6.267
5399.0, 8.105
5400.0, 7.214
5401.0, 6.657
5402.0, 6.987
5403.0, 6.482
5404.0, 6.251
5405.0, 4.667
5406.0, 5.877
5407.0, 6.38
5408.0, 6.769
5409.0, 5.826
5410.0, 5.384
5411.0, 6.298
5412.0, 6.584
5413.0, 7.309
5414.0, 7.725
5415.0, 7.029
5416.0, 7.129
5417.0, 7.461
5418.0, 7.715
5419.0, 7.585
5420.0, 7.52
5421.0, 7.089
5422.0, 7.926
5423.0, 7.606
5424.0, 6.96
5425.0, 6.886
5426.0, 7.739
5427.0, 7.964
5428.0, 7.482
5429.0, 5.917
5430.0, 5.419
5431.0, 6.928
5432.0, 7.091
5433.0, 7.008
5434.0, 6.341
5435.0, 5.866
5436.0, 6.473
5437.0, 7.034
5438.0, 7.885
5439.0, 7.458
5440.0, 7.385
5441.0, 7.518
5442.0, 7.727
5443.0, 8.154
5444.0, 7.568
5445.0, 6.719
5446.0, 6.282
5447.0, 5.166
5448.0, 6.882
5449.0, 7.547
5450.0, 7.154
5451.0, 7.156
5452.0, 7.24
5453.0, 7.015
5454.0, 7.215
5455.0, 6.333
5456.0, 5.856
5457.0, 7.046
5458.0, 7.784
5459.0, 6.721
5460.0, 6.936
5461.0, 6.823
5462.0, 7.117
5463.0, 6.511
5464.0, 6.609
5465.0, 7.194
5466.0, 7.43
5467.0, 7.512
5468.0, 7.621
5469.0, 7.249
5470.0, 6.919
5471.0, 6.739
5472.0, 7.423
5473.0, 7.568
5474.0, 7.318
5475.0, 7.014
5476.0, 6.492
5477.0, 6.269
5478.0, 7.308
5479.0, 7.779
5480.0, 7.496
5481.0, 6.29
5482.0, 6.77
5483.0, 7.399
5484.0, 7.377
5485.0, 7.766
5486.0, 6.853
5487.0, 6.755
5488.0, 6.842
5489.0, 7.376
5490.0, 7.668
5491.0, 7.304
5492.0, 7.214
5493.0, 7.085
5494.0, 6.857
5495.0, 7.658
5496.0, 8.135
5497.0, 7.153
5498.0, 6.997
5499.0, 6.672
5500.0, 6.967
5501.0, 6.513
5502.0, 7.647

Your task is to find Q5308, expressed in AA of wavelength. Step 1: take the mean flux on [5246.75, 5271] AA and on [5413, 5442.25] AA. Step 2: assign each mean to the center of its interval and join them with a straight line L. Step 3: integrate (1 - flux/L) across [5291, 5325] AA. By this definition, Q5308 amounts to -3.5 AA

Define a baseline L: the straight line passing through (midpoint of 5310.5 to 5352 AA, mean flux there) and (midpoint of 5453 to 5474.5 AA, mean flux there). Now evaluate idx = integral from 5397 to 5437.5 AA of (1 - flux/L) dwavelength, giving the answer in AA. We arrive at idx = 0.6 AA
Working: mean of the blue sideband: 6.65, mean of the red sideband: 7.04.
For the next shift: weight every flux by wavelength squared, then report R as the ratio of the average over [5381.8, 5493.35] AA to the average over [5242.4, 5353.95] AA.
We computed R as 1.11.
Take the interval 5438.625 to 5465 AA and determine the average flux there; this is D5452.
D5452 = 7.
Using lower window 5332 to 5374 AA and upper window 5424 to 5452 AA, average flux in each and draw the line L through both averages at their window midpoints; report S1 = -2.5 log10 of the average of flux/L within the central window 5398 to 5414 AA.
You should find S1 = 0.07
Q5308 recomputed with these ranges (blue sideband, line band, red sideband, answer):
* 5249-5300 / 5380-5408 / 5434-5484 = 0.49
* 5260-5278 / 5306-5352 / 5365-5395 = -3.02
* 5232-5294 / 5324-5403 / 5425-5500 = 0.63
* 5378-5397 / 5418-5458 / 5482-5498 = 0.29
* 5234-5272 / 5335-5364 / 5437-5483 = -0.95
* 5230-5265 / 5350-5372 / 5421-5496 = -0.38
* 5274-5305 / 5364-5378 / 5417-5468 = 0.49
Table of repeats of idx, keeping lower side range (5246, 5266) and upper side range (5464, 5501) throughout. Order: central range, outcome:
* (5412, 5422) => -0.7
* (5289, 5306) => -1.0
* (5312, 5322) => -1.4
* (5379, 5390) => -0.7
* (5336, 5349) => 0.2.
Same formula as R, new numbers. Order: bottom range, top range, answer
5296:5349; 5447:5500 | 1.12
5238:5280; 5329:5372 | 1.10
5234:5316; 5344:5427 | 1.08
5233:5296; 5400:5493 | 1.14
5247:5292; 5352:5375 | 1.13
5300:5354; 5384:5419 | 1.02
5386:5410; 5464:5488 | 1.12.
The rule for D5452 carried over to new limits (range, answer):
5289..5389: 6.87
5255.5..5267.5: 6.1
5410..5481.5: 7.05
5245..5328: 6.59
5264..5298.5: 6.34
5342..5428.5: 6.92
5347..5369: 7.1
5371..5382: 7.01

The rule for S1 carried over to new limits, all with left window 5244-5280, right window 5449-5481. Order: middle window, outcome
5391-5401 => 0.038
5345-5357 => -0.040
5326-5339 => 0.049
